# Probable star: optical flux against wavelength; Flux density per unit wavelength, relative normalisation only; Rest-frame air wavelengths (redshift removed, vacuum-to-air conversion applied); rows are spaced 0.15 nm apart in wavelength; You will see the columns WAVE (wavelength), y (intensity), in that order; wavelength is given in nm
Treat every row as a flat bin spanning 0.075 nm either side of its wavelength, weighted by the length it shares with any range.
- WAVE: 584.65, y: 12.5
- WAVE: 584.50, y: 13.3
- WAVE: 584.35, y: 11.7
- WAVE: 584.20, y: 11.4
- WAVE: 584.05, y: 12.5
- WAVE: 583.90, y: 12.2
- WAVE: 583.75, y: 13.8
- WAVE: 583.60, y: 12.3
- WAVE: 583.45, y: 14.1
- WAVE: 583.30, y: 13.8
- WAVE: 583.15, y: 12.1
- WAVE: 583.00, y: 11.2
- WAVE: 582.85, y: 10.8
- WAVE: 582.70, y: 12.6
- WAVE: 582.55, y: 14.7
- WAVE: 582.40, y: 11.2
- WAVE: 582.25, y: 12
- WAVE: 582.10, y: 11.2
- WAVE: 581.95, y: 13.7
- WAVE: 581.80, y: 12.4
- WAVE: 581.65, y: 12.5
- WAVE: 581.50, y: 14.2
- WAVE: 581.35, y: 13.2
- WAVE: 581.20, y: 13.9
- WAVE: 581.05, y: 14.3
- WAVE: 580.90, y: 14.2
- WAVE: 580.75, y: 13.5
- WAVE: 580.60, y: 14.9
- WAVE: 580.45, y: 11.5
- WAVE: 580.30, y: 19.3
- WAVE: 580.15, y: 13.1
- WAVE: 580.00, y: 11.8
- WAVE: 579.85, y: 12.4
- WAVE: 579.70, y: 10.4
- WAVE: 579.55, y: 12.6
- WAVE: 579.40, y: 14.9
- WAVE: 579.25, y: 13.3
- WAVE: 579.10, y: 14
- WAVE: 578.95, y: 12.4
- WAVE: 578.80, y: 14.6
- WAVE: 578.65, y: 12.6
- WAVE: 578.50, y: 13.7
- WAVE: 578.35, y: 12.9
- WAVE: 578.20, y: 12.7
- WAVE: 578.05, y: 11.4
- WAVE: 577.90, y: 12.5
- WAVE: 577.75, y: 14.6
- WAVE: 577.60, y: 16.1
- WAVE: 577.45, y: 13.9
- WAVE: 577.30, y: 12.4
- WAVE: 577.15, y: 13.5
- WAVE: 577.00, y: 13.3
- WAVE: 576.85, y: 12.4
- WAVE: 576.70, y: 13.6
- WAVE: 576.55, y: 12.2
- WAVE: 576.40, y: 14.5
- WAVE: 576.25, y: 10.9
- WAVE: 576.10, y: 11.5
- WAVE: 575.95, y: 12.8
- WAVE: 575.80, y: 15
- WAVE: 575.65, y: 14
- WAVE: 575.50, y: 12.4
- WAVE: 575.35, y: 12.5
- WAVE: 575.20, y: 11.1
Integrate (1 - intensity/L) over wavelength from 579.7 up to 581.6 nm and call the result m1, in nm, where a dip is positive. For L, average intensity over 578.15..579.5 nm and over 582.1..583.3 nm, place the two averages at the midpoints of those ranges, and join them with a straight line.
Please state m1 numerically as -0.13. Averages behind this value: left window 13.5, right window 12.1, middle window 13.7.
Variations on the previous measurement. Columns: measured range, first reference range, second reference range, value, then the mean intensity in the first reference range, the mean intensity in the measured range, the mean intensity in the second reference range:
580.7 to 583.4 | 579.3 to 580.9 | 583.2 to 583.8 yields 0.117 nm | 13.5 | 12.9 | 13.4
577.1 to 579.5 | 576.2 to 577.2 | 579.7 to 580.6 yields -0.050 nm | 13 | 13.5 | 13.5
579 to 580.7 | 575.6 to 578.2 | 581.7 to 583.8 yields -0.078 nm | 13.2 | 13.5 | 12.5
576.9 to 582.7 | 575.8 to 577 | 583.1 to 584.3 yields -0.244 nm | 12.8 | 13.3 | 12.8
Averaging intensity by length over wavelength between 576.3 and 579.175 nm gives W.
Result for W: 13.3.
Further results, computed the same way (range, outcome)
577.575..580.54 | 13.3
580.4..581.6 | 13.7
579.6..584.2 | 13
